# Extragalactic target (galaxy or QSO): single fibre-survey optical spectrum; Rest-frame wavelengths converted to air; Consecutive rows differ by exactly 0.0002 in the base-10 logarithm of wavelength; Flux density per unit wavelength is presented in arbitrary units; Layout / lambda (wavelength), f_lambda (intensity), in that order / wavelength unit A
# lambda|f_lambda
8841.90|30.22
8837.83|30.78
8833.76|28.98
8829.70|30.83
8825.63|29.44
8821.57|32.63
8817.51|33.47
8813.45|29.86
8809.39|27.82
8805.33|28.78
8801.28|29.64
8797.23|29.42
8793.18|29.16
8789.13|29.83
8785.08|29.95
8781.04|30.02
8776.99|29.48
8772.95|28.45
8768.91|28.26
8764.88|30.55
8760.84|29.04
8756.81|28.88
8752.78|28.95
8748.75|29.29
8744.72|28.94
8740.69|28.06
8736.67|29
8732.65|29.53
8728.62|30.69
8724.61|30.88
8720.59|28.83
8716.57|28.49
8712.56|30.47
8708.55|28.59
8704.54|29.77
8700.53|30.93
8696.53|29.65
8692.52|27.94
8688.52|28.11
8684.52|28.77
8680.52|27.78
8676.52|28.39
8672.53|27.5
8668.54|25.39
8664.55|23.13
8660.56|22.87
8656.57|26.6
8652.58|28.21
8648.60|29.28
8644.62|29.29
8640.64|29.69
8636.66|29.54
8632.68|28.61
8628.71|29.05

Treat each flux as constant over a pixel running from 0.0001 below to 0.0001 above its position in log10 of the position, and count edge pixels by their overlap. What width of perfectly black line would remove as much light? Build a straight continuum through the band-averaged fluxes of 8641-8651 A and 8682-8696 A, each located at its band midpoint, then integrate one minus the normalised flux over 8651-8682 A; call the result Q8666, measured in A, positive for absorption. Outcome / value 2.9 A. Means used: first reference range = 29.3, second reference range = 28.4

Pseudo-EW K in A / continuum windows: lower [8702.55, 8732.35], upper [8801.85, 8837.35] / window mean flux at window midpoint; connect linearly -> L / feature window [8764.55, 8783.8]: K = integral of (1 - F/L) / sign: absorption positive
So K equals 0.5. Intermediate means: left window 29.7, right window 30.2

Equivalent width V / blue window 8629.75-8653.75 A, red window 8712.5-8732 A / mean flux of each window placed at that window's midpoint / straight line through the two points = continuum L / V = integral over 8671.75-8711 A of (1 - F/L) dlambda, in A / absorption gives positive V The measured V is 1.0 A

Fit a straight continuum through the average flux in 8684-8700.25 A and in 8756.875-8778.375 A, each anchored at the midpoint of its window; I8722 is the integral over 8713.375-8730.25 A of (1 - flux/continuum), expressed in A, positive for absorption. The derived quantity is -0.5 A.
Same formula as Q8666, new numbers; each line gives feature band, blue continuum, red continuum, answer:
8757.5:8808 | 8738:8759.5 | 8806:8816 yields -0.68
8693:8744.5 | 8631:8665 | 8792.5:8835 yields -1.49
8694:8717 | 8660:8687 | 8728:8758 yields -1.67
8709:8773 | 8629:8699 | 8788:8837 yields -0.80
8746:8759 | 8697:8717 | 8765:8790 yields 0.22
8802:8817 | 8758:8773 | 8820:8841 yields 0.34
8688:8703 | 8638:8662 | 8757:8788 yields -0.47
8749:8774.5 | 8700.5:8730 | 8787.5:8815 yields 0.34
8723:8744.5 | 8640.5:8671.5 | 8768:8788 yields -0.92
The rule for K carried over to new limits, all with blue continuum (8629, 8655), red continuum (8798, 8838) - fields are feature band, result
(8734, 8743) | 0.3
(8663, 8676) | 1.5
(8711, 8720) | 0.1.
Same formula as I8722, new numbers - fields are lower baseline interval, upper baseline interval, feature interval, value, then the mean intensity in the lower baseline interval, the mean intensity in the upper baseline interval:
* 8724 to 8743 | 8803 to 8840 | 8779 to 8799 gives 0.2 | 29.5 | 30.3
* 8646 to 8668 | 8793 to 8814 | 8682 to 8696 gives -0.9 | 26.1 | 29.1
